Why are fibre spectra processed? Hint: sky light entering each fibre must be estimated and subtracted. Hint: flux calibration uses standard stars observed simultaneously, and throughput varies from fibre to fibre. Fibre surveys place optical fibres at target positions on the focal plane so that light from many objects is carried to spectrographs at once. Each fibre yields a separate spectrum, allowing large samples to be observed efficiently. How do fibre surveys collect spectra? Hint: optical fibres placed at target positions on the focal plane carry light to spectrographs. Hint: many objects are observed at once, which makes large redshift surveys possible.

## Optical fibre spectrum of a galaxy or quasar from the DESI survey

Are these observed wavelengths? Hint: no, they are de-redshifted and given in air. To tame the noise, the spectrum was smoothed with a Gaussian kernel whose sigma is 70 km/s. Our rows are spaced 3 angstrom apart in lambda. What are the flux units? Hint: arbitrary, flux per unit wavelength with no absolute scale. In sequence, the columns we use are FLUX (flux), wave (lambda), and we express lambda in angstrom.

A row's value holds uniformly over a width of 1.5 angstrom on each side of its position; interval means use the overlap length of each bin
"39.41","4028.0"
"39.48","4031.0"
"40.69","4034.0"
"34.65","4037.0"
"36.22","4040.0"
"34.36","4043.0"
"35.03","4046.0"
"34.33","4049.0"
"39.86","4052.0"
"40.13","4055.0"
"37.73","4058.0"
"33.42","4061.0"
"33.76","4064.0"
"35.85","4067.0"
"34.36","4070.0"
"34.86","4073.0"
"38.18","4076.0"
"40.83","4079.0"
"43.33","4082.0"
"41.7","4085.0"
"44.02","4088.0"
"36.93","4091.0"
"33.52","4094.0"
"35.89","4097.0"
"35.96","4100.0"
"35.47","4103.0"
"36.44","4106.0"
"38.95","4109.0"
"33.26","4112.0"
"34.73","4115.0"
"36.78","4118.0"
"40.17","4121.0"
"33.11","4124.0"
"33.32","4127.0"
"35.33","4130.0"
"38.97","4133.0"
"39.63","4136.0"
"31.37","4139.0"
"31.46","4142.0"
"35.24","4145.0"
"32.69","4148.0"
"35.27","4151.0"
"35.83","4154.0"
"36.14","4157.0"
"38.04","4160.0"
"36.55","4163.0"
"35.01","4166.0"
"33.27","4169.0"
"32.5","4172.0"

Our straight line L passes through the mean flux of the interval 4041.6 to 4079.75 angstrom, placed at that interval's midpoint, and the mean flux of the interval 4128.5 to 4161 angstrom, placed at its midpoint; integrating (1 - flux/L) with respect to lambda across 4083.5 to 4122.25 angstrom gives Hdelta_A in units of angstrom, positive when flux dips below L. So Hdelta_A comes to -1.5 angstrom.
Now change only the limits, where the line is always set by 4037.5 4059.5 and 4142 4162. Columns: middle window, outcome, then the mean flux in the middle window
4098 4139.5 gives -0.41 angstrom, 36.1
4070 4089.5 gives -2.02 angstrom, 40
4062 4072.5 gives 0.53 angstrom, 34.6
